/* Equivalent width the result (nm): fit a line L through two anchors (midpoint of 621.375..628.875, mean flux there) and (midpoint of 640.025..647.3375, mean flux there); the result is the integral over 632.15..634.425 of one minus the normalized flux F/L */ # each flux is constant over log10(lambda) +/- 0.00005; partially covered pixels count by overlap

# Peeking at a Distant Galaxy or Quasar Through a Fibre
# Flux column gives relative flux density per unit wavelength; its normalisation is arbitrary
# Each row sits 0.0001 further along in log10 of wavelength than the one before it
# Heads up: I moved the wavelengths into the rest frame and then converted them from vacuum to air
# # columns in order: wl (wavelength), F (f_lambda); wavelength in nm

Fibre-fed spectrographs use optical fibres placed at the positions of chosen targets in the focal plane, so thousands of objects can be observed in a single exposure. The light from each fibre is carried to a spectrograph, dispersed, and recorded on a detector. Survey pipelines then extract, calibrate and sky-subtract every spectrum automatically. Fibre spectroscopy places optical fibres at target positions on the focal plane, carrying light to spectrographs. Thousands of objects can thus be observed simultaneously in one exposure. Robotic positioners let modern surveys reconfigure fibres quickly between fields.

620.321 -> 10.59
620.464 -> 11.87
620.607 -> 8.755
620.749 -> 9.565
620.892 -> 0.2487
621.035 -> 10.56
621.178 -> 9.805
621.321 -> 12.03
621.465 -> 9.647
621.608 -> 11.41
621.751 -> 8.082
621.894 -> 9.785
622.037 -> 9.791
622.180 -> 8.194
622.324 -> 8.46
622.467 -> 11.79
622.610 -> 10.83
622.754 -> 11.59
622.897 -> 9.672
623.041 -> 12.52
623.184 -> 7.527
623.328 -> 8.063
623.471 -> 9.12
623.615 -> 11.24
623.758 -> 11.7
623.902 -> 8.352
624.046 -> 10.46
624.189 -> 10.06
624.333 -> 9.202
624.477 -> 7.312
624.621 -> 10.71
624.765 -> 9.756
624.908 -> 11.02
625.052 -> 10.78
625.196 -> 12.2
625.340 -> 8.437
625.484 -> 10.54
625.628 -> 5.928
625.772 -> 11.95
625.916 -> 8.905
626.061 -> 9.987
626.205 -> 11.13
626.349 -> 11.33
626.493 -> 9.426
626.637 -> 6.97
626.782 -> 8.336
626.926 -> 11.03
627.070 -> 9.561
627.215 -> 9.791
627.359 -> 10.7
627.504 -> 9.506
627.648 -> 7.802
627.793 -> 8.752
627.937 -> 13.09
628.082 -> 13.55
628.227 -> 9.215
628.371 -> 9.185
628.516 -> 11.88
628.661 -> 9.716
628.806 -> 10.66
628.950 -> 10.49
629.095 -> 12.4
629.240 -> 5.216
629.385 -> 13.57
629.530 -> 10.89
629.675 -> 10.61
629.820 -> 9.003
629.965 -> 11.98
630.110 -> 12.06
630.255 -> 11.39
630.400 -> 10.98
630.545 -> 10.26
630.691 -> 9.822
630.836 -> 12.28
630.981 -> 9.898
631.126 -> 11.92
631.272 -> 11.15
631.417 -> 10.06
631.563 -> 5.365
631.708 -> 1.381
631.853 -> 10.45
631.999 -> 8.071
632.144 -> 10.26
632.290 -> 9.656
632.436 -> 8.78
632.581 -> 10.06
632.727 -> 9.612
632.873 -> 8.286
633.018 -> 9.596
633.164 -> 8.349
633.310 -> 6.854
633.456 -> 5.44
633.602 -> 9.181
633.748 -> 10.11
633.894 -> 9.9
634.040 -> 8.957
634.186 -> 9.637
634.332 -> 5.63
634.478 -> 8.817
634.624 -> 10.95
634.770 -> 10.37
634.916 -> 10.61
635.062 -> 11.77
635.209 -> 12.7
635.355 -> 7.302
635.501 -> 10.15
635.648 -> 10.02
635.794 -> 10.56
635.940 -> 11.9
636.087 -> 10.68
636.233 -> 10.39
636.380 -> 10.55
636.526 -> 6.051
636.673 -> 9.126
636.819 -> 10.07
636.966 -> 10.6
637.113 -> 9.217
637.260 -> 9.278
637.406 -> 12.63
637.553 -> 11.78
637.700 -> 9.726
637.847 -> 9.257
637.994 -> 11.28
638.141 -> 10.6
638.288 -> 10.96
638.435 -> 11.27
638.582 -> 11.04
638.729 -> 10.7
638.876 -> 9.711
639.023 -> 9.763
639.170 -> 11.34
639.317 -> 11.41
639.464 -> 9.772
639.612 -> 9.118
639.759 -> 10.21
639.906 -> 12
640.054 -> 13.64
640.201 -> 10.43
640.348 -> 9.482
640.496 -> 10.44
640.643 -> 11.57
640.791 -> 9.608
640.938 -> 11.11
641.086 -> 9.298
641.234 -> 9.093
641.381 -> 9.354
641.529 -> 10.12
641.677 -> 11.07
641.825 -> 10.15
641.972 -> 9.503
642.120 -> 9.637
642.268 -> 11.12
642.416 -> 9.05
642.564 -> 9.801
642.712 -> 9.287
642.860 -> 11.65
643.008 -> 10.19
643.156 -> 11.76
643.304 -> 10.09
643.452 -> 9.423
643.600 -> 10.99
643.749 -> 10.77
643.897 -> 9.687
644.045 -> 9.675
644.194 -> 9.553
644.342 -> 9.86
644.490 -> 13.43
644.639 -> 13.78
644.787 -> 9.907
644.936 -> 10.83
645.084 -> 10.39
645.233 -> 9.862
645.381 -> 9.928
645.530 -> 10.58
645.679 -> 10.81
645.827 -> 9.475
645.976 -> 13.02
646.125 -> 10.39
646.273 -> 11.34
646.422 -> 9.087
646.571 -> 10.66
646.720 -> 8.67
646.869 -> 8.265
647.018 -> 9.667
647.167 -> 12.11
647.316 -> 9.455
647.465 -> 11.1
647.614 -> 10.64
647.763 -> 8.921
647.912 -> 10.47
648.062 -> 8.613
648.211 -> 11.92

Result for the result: 0.32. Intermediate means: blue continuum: 9.94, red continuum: 10.4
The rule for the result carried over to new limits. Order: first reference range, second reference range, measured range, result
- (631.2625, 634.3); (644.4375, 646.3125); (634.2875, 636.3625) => -0.267 nm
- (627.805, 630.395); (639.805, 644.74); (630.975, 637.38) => 0.820 nm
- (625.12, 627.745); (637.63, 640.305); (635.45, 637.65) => 0.058 nm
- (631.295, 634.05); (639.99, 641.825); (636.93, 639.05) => -0.178 nm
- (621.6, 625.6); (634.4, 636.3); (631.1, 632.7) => 0.238 nm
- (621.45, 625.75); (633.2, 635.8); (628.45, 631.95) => -0.215 nm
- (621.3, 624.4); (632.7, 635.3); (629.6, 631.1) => -0.220 nm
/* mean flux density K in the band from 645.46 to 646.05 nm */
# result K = 11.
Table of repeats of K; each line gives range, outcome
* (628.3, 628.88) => 10.4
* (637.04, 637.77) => 10.5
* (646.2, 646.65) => 10.3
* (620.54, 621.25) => 7.79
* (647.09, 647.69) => 10.8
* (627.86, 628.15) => 13.2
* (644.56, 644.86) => 11.9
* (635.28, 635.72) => 9.17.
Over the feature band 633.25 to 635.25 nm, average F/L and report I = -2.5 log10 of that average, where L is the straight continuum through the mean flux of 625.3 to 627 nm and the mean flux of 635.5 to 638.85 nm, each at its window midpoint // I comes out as 0.09 mag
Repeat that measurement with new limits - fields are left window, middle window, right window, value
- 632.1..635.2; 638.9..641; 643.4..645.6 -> -0.07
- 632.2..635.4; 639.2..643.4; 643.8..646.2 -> -0.02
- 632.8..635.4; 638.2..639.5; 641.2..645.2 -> -0.10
